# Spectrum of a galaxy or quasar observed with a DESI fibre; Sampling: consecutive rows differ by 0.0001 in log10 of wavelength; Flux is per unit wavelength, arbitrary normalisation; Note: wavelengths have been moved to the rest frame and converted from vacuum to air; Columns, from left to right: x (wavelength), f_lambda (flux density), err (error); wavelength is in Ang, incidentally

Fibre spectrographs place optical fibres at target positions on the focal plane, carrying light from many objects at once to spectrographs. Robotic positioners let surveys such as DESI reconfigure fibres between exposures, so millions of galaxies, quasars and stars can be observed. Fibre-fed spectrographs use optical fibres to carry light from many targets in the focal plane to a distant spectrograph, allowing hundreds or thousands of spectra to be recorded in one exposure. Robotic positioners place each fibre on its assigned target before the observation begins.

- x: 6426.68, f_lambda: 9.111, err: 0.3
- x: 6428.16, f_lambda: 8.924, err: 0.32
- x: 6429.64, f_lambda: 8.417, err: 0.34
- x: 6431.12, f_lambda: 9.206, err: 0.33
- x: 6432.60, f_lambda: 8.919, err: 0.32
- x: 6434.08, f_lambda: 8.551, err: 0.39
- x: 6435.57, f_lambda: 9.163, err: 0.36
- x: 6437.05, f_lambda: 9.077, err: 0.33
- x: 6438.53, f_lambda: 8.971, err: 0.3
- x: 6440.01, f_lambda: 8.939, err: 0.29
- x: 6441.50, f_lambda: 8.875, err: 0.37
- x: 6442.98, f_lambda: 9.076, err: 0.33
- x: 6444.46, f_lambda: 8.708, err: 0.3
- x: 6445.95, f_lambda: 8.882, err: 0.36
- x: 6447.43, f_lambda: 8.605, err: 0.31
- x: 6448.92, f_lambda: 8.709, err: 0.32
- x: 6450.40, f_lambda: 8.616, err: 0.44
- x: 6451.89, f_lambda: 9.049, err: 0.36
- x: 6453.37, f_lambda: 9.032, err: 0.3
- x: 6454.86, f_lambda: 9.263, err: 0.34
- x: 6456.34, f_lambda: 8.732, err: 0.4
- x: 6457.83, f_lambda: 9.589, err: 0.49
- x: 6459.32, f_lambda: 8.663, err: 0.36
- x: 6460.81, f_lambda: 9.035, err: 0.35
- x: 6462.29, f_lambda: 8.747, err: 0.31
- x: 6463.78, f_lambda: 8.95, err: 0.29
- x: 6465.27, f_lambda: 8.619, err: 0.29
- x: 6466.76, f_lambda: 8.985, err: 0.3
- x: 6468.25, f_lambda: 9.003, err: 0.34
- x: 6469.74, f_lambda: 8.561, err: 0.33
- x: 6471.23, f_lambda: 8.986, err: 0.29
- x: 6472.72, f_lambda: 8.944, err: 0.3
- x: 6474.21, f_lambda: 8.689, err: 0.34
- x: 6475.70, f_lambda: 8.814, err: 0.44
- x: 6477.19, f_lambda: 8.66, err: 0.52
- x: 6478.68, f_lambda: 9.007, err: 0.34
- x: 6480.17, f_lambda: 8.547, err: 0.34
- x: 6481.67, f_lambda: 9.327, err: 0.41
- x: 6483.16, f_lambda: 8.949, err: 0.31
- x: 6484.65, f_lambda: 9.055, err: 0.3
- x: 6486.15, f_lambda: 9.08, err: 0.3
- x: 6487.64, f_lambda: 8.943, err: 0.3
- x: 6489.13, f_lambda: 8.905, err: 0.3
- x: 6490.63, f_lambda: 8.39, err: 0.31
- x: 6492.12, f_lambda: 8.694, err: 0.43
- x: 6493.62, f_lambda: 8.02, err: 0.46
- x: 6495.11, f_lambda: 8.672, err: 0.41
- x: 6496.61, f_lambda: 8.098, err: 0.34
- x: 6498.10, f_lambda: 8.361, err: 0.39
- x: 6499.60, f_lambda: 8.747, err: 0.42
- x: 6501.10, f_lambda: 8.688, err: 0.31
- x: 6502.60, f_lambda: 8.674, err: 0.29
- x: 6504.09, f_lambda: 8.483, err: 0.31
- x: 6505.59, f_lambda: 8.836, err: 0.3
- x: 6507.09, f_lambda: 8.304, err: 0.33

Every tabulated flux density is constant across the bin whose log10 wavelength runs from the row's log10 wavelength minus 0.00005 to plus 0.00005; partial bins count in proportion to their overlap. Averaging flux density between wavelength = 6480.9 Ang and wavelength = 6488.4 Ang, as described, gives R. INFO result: 9.07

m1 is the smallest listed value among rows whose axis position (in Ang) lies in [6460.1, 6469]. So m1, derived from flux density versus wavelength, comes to 8.619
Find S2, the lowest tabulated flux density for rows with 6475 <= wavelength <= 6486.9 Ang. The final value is 8.547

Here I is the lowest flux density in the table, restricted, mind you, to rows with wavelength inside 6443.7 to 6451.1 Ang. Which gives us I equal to 8.605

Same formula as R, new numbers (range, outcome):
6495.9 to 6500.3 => 8.41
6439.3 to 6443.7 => 8.96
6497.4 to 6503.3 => 8.6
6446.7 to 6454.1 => 8.8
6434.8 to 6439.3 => 9.06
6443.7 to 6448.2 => 8.73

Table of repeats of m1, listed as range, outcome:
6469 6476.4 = 8.561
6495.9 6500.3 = 8.098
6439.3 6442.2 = 8.875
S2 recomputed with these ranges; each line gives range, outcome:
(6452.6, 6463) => 8.663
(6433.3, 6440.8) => 8.551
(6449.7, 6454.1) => 8.616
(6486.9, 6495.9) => 8.02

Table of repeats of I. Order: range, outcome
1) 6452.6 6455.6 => 9.032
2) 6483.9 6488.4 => 8.943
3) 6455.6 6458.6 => 8.732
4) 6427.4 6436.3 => 8.417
